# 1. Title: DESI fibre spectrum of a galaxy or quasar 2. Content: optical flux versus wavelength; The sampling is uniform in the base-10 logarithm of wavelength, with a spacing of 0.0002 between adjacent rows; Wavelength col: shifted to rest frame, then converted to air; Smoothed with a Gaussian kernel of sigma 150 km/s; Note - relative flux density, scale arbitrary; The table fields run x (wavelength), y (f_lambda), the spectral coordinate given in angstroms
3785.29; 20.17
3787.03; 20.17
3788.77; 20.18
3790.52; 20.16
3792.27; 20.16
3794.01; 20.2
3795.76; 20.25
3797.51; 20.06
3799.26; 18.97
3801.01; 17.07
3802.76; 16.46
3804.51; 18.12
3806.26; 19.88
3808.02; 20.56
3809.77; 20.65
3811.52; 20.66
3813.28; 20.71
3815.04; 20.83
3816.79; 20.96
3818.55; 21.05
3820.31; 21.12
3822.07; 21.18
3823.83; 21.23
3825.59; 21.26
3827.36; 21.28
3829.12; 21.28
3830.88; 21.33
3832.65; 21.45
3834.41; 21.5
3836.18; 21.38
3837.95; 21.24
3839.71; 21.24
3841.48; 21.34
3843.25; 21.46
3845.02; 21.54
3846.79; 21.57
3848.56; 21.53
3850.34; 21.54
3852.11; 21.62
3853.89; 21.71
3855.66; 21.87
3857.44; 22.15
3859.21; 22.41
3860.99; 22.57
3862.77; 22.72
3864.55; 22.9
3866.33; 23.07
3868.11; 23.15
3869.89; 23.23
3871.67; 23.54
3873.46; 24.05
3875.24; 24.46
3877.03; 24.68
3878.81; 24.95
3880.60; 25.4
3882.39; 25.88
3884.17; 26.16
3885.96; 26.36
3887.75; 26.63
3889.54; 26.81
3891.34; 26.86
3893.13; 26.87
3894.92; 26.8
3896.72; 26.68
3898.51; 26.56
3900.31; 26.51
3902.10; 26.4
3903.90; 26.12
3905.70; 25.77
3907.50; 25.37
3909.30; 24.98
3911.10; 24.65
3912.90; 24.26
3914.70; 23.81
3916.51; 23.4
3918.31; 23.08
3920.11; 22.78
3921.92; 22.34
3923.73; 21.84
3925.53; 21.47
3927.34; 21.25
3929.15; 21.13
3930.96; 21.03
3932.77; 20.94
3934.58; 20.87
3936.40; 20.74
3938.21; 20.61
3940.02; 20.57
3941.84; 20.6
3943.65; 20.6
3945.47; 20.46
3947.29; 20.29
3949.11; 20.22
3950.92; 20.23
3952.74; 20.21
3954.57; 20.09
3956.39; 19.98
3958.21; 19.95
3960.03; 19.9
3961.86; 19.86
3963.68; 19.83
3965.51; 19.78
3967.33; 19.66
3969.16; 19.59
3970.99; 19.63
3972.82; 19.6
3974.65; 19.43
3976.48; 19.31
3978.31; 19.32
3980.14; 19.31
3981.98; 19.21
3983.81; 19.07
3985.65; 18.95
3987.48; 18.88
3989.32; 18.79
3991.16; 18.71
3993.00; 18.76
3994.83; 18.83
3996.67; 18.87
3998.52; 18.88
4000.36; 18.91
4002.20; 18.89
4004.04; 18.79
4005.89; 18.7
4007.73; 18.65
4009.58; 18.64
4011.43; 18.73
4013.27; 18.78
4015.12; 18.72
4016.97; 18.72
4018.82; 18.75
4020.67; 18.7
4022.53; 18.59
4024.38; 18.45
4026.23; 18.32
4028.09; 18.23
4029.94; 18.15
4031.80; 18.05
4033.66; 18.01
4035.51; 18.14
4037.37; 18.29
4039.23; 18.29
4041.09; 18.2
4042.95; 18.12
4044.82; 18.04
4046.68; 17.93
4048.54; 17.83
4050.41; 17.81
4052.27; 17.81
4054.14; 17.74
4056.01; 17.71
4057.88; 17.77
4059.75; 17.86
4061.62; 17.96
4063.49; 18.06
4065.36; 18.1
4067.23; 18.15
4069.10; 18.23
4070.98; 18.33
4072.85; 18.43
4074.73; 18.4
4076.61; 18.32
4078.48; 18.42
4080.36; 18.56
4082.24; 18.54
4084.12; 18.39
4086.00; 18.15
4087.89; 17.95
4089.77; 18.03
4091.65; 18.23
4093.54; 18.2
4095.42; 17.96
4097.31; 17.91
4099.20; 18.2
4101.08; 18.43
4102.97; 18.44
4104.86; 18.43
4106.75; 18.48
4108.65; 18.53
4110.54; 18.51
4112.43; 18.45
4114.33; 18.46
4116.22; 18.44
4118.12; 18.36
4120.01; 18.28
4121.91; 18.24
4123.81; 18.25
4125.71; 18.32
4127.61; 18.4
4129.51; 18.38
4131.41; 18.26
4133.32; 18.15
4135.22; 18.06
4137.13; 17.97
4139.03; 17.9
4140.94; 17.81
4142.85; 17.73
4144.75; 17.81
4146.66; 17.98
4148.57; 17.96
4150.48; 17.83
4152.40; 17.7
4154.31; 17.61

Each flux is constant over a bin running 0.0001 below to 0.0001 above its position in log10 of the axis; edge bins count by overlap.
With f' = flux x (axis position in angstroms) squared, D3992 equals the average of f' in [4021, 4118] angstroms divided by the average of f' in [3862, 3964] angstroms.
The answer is 0.85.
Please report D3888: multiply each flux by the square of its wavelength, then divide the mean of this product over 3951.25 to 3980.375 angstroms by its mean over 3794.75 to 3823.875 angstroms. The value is 1.07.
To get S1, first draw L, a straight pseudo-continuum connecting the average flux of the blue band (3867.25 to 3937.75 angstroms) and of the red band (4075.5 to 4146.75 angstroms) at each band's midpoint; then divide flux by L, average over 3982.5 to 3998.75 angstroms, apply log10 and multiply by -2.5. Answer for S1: 0.15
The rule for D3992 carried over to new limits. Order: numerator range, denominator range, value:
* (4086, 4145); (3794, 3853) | 1.02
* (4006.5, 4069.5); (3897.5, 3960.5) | 0.86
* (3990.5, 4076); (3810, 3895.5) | 0.88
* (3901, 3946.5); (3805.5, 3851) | 1.12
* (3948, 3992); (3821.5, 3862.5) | 0.97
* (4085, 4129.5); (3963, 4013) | 1.02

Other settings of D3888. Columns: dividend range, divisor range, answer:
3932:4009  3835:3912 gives 0.86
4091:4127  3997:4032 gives 1.03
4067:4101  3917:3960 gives 0.94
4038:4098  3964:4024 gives 0.99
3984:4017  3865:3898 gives 0.79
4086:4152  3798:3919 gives 0.90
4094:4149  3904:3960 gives 0.92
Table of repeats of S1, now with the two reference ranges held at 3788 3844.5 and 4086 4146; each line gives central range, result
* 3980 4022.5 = 0.02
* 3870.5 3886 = -0.24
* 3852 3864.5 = -0.11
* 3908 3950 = -0.12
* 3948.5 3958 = -0.04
